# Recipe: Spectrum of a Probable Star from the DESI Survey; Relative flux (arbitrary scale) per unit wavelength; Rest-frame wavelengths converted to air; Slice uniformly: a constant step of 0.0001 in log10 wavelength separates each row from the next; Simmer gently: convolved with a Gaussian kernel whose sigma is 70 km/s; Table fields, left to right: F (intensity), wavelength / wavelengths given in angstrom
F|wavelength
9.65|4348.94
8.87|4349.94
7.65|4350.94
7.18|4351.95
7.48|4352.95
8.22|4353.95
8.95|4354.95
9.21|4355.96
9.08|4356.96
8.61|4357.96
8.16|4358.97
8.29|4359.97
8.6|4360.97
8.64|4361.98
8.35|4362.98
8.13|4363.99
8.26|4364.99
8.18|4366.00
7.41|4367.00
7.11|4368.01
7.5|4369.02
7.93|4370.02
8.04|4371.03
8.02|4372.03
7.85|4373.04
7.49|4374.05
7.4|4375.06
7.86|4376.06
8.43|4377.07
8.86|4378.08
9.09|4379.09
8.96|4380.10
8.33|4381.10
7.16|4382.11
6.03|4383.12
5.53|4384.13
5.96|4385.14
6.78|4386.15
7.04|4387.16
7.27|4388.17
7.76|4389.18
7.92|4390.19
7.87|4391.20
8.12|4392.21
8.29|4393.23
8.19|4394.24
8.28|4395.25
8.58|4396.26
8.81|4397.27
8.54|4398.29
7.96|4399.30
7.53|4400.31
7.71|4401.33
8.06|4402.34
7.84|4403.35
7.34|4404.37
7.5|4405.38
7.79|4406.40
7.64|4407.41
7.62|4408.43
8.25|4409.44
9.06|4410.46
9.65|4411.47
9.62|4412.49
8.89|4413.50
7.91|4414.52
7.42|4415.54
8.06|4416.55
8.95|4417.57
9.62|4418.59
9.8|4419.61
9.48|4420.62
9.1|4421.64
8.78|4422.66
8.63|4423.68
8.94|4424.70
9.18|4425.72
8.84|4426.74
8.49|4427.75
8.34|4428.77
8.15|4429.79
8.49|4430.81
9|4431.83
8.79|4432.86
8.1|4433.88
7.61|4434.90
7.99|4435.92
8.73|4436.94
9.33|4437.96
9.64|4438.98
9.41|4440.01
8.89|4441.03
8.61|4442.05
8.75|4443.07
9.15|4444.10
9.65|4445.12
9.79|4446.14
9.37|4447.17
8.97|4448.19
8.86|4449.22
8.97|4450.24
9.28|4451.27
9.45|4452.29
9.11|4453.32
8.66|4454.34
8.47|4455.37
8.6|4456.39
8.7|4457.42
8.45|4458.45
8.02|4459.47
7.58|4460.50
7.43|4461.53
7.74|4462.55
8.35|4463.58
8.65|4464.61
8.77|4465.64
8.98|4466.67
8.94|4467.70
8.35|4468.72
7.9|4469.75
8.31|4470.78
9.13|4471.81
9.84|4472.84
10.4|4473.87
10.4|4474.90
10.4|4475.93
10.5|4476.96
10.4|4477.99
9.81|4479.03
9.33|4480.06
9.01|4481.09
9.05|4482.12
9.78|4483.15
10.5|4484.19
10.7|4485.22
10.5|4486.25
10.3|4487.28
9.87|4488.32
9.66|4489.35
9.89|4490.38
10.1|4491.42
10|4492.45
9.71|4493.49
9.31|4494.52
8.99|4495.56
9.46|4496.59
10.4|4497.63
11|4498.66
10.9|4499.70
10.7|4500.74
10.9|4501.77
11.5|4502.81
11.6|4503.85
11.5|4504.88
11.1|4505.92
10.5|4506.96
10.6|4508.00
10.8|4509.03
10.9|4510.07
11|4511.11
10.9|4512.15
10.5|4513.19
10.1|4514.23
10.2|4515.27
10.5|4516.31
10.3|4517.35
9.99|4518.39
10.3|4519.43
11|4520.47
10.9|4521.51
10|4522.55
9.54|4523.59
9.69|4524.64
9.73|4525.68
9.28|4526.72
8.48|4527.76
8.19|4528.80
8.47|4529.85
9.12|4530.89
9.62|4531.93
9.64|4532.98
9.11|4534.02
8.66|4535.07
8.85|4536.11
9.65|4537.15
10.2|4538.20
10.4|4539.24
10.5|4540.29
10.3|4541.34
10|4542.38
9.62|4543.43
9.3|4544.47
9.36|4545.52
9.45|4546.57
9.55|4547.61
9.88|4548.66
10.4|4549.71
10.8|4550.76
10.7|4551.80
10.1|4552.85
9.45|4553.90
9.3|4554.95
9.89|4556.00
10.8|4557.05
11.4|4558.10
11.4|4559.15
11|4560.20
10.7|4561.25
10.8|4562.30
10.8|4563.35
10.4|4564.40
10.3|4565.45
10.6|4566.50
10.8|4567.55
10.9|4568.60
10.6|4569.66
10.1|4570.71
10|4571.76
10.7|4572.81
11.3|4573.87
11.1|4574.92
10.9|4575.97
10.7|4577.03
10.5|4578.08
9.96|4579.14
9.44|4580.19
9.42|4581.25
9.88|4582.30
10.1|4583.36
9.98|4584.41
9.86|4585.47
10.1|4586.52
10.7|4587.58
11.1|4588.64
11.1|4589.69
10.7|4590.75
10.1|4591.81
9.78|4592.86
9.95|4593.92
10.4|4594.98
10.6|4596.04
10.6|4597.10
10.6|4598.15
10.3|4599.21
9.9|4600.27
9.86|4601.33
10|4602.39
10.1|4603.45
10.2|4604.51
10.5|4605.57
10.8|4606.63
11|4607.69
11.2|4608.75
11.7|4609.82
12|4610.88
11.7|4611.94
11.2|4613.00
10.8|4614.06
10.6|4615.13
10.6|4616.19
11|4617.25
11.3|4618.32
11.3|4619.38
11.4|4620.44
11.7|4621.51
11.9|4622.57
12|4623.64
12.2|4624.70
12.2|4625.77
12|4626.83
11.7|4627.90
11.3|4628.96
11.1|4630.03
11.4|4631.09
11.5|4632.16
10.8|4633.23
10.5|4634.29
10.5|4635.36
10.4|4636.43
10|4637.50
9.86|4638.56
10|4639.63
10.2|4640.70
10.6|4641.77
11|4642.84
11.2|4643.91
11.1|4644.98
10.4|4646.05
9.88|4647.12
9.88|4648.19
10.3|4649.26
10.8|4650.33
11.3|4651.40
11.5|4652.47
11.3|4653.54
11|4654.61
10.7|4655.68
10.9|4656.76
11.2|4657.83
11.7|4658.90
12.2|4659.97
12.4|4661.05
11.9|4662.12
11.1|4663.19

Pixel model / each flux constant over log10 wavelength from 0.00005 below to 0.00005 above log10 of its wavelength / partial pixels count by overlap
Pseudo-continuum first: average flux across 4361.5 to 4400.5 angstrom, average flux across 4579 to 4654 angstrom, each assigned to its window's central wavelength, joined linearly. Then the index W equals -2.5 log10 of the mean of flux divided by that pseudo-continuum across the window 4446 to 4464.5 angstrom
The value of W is 0.01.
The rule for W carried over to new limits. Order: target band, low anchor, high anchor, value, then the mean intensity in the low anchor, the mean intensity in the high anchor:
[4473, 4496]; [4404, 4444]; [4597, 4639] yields -0.06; 8.64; 11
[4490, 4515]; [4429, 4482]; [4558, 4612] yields -0.11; 8.92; 10.5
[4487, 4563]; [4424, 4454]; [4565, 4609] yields -0.04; 8.89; 10.4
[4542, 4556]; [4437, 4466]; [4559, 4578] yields 0.06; 8.81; 10.7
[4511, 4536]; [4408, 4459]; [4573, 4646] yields 0.01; 8.83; 10.8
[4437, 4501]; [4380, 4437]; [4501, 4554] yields -0.02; 8.17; 10.1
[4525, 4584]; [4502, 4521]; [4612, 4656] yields 0.08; 10.7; 11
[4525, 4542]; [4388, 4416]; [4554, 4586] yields 0.06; 8.13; 10.4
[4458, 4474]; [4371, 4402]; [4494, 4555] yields 0.07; 7.79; 10.1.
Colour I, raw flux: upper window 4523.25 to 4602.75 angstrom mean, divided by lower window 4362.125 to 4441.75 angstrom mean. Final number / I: 1.23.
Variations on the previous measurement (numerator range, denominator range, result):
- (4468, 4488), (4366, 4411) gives 1.25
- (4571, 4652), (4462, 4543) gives 1.09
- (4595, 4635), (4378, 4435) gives 1.35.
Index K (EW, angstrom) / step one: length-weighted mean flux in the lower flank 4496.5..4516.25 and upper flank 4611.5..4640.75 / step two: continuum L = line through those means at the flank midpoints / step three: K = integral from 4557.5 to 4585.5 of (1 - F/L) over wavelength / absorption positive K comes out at 1.2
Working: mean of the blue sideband 10.8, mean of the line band 10.5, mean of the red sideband 11.1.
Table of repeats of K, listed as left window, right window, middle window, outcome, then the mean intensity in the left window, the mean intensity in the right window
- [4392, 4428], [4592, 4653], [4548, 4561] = -0.4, 8.46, 10.8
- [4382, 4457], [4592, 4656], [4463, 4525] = -4.9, 8.41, 10.9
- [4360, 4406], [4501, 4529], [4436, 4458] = 0.1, 7.84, 10.4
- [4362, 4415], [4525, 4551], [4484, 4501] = -2.0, 7.92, 9.53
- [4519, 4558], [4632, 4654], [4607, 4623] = -1.4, 9.75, 10.6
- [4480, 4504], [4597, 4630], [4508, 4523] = -0.3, 10.1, 11.1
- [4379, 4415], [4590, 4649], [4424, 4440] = -0.6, 7.9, 10.8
